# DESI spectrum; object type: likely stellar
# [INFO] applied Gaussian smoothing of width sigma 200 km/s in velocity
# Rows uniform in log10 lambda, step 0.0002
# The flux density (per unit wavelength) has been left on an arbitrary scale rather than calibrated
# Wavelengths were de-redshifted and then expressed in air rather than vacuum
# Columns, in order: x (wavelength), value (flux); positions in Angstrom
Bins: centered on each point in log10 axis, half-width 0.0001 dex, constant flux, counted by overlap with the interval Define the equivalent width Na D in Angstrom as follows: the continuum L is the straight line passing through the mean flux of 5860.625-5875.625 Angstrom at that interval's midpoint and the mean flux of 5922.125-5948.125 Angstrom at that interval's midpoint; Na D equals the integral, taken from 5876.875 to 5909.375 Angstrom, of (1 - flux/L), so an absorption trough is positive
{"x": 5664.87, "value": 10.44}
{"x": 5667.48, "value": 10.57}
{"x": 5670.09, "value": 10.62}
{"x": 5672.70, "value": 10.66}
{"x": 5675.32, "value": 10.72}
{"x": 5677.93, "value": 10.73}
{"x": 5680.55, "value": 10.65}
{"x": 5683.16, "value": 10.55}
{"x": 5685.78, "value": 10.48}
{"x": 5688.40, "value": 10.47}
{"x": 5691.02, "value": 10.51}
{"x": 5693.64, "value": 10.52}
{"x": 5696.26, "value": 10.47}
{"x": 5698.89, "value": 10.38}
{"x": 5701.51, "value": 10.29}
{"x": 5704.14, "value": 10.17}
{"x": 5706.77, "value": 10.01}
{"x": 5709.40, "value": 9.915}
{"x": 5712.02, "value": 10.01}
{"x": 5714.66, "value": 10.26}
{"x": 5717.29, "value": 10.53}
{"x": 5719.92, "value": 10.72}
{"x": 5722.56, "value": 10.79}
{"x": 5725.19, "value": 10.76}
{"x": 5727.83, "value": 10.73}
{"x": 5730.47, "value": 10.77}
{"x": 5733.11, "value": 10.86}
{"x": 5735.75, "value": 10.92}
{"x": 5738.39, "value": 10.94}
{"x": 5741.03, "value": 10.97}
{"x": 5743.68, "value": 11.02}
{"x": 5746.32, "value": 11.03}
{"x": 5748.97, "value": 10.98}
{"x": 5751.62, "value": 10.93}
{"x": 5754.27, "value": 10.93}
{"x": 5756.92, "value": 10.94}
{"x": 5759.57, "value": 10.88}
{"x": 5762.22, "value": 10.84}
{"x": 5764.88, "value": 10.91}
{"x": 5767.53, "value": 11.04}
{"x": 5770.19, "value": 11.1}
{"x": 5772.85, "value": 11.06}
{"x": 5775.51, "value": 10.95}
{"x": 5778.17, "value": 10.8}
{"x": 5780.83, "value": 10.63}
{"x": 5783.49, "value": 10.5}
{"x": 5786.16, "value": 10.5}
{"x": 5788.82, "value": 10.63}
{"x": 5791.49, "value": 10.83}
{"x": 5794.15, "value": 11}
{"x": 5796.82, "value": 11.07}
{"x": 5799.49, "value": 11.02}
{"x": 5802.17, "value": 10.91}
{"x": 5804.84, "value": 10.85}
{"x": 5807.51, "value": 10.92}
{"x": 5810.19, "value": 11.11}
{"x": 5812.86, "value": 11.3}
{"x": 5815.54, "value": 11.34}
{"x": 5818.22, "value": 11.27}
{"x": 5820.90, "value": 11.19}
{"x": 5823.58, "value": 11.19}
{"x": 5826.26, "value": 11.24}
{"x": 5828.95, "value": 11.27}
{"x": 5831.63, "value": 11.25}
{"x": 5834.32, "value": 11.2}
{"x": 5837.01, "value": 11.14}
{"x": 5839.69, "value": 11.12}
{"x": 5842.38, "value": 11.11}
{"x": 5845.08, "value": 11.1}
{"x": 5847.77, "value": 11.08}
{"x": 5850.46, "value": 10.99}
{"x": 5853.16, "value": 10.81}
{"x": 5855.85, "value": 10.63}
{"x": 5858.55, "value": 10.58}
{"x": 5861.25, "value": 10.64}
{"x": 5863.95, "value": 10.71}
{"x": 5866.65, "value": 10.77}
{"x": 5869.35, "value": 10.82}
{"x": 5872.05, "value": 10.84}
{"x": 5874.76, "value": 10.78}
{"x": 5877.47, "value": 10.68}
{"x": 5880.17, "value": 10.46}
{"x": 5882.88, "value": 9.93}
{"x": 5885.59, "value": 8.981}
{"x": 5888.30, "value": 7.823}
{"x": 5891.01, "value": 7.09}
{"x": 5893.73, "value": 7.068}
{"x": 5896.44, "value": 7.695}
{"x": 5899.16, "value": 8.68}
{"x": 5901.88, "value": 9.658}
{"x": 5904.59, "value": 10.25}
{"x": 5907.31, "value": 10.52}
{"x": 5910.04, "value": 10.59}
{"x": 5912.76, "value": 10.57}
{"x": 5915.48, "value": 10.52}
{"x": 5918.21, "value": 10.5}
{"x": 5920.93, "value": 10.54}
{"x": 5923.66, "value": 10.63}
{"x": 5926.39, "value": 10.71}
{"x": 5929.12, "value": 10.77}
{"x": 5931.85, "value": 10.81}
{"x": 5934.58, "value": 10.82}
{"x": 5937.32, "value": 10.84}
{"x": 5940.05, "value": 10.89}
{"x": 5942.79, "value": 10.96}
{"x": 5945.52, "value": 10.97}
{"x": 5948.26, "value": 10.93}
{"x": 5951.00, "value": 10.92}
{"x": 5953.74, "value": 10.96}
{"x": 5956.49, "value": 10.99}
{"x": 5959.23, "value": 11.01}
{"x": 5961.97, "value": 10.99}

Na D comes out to 5.2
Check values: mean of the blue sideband 10.8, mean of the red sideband 10.8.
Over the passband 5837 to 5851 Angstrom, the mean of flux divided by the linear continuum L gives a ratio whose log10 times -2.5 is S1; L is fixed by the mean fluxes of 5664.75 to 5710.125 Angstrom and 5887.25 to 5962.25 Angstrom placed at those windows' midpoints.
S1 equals -0.08 mag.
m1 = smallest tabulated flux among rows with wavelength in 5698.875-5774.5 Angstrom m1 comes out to 9.915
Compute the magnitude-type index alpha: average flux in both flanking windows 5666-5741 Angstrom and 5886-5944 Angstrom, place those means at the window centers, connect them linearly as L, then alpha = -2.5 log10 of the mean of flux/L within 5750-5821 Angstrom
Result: -0.07 mag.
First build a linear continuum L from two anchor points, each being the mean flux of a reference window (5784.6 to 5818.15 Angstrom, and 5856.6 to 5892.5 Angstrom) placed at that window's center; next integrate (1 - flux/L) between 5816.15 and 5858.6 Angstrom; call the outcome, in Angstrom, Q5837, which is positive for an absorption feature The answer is -2.4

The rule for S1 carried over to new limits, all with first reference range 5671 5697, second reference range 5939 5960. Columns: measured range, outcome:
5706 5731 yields 0.02 mag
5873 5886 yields 0.06 mag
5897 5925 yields 0.07 mag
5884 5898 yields 0.36 mag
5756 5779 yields -0.03 mag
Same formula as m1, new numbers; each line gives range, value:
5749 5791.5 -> 10.5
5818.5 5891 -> 7.823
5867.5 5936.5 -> 7.068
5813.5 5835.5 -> 11.19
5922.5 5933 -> 10.63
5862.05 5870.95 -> 10.71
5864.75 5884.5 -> 9.93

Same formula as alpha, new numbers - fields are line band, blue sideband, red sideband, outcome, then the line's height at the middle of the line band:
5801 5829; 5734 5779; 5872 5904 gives -0.10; 10.1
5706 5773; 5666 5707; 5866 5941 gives -0.04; 10.4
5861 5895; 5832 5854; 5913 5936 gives 0.13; 10.9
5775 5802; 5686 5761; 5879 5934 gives -0.05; 10.3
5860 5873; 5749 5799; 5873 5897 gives -0.16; 9.33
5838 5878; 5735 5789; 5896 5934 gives -0.04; 10.5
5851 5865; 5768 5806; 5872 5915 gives -0.08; 9.92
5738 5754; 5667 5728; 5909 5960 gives -0.04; 10.5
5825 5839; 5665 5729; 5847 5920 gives -0.11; 10.1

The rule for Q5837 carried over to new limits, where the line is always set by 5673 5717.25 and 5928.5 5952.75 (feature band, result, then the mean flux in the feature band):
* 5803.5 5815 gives -0.48 Angstrom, 11.1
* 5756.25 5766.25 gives -0.35 Angstrom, 10.9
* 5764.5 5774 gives -0.45 Angstrom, 11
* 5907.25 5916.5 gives 0.23 Angstrom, 10.6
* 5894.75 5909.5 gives 1.95 Angstrom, 9.38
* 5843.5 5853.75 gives -0.30 Angstrom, 11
